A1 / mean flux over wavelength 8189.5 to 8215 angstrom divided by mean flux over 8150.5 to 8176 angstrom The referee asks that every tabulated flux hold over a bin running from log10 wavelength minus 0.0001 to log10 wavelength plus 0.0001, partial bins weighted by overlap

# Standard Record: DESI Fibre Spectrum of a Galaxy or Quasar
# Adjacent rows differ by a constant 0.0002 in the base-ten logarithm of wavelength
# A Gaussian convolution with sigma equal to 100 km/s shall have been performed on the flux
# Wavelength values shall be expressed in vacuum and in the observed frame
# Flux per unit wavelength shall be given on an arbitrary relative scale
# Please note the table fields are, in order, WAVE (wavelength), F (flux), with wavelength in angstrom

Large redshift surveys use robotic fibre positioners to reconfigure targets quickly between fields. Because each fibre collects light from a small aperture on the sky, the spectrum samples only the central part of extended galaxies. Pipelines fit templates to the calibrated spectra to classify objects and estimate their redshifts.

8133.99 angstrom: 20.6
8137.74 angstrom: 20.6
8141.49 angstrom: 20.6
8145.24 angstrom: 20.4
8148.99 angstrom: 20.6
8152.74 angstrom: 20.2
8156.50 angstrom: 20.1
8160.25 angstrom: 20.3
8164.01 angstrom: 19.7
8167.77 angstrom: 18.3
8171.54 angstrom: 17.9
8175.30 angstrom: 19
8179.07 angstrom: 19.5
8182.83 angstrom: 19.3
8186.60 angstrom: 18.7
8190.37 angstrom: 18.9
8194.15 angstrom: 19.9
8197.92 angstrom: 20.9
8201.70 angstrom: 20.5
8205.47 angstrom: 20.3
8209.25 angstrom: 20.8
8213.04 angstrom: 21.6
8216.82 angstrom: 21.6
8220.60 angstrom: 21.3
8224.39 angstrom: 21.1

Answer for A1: 1.1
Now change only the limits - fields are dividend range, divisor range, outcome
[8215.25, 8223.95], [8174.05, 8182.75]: 1.11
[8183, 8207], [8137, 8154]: 0.97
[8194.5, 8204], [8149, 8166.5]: 1.02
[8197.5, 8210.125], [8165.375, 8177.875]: 1.11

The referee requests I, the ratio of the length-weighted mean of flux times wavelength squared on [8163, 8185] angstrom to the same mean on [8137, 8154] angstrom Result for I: 0.93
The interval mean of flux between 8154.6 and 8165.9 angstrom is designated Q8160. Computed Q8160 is 20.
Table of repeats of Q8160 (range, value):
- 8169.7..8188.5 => 18.9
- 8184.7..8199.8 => 19.6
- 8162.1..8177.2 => 18.7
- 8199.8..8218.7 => 21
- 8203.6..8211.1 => 20.5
